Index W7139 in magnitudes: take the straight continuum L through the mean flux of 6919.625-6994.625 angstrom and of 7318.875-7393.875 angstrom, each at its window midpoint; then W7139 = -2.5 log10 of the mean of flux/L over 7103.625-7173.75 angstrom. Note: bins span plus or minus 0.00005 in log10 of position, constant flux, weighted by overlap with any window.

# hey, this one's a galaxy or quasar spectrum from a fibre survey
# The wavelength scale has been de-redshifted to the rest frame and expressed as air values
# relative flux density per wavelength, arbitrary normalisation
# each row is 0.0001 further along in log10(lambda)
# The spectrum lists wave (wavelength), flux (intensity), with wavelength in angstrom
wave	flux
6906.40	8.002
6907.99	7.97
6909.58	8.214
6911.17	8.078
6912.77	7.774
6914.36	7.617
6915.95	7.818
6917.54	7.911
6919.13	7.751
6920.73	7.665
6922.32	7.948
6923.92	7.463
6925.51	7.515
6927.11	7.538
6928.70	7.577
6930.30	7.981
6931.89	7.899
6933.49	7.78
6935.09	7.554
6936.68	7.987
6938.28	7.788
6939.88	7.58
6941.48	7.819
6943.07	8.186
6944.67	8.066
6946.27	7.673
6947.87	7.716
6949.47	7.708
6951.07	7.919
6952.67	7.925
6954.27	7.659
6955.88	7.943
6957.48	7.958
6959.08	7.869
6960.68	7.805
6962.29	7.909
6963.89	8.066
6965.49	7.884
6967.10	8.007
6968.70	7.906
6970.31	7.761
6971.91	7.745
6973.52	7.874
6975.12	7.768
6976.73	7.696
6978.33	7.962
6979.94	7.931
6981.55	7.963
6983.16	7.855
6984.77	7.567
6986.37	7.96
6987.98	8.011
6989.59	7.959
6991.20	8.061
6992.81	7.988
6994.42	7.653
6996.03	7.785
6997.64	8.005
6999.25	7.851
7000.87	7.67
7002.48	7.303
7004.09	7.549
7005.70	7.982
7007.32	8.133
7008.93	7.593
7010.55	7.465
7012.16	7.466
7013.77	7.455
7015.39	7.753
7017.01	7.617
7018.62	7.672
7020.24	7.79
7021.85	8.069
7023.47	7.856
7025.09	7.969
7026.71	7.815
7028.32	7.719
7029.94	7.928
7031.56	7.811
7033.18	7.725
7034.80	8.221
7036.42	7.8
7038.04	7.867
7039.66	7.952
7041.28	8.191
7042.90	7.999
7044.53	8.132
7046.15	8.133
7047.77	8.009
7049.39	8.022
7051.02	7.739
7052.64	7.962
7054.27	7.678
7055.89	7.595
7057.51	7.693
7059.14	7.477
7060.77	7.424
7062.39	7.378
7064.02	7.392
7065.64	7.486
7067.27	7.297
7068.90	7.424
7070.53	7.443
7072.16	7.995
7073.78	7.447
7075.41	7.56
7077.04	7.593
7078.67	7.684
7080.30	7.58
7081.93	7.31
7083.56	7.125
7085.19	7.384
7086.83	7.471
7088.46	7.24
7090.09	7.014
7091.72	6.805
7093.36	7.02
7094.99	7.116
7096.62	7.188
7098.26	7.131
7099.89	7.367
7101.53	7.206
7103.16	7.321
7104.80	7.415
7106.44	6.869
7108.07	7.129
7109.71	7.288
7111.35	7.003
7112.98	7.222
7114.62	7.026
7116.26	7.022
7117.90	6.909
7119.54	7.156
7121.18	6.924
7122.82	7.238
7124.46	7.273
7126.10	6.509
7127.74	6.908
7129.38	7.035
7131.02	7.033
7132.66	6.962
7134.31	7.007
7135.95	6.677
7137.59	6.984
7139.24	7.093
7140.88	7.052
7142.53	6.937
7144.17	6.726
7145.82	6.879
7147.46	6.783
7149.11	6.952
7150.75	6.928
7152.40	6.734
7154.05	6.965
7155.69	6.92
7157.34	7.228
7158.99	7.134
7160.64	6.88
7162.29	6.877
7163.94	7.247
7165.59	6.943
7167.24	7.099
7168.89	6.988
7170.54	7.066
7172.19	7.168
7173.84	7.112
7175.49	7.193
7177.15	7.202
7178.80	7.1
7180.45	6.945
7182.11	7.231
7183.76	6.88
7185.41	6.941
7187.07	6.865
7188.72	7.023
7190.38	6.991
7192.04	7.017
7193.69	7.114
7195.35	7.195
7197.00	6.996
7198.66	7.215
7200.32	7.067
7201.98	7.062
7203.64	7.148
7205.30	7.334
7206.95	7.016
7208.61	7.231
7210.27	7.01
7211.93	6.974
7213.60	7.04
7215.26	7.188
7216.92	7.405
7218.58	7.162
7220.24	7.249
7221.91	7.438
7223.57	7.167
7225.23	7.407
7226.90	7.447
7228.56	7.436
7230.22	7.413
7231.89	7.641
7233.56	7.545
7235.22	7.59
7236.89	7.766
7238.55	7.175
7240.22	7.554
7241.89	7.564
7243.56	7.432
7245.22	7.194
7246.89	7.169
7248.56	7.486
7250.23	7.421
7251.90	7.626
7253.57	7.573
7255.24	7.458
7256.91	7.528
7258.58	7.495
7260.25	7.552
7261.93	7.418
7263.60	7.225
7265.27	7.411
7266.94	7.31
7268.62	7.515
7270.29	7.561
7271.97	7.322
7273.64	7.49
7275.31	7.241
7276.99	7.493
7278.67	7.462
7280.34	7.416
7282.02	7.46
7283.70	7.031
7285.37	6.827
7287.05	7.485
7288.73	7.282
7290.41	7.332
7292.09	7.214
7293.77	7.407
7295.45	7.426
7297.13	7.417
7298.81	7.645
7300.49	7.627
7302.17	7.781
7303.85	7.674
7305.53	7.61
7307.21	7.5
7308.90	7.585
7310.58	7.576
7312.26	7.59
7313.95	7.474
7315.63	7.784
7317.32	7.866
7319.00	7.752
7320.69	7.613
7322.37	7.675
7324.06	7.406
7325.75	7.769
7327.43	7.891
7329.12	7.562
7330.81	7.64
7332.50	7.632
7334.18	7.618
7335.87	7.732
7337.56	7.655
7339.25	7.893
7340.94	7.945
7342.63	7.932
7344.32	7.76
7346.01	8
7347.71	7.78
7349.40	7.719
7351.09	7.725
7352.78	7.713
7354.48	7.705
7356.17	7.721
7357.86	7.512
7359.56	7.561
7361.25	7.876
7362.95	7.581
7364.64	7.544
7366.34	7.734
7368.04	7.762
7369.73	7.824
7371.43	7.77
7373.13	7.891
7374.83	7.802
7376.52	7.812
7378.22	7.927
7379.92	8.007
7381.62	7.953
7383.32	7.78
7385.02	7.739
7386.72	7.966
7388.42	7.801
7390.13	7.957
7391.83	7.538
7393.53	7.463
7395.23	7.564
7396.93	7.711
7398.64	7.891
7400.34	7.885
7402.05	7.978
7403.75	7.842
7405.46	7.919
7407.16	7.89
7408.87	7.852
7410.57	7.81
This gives 0.12 mag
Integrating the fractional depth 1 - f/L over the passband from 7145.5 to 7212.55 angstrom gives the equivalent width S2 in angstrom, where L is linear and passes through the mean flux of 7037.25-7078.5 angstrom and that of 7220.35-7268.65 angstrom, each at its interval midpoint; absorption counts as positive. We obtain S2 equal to 4.4 angstrom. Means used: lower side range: 7.71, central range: 7.04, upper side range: 7.44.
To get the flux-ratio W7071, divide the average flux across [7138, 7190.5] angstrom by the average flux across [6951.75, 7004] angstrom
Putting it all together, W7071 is 0.9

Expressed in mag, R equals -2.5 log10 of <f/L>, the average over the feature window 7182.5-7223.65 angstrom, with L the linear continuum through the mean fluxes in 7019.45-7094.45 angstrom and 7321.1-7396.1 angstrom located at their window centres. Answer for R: 0.09 mag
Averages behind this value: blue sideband 7.65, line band 7.11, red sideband 7.75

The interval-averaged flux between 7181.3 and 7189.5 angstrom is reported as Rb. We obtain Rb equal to 6.99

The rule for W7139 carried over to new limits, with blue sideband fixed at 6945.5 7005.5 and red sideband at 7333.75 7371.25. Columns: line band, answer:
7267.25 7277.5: 0.048 mag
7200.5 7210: 0.092 mag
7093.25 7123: 0.097 mag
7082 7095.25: 0.095 mag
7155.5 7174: 0.107 mag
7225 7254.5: 0.043 mag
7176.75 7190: 0.112 mag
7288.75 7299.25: 0.053 mag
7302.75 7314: 0.024 mag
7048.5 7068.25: 0.031 mag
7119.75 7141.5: 0.120 mag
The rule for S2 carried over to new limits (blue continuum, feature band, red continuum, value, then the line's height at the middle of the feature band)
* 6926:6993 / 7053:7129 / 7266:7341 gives 4.43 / 7.73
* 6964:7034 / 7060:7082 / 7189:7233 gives 0.27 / 7.6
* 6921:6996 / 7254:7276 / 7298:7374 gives 0.85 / 7.73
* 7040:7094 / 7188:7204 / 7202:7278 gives 0.73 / 7.42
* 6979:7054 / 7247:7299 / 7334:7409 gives 2.68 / 7.8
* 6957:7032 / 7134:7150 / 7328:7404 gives 1.83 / 7.8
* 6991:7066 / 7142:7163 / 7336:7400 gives 2.32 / 7.78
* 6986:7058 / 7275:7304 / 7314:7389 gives 1.39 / 7.77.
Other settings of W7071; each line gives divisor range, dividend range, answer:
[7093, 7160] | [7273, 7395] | 1.09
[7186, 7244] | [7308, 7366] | 1.06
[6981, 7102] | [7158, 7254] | 0.94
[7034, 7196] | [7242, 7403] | 1.05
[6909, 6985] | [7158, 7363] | 0.95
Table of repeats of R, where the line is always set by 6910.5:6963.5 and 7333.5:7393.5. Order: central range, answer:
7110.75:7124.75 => 0.103 mag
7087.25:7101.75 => 0.097 mag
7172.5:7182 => 0.097 mag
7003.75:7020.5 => 0.017 mag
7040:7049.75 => -0.039 mag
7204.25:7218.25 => 0.092 mag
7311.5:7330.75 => 0.015 mag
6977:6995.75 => -0.013 mag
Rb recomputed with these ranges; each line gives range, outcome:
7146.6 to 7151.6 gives 6.89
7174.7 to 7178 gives 7.19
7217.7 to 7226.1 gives 7.28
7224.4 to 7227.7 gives 7.42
